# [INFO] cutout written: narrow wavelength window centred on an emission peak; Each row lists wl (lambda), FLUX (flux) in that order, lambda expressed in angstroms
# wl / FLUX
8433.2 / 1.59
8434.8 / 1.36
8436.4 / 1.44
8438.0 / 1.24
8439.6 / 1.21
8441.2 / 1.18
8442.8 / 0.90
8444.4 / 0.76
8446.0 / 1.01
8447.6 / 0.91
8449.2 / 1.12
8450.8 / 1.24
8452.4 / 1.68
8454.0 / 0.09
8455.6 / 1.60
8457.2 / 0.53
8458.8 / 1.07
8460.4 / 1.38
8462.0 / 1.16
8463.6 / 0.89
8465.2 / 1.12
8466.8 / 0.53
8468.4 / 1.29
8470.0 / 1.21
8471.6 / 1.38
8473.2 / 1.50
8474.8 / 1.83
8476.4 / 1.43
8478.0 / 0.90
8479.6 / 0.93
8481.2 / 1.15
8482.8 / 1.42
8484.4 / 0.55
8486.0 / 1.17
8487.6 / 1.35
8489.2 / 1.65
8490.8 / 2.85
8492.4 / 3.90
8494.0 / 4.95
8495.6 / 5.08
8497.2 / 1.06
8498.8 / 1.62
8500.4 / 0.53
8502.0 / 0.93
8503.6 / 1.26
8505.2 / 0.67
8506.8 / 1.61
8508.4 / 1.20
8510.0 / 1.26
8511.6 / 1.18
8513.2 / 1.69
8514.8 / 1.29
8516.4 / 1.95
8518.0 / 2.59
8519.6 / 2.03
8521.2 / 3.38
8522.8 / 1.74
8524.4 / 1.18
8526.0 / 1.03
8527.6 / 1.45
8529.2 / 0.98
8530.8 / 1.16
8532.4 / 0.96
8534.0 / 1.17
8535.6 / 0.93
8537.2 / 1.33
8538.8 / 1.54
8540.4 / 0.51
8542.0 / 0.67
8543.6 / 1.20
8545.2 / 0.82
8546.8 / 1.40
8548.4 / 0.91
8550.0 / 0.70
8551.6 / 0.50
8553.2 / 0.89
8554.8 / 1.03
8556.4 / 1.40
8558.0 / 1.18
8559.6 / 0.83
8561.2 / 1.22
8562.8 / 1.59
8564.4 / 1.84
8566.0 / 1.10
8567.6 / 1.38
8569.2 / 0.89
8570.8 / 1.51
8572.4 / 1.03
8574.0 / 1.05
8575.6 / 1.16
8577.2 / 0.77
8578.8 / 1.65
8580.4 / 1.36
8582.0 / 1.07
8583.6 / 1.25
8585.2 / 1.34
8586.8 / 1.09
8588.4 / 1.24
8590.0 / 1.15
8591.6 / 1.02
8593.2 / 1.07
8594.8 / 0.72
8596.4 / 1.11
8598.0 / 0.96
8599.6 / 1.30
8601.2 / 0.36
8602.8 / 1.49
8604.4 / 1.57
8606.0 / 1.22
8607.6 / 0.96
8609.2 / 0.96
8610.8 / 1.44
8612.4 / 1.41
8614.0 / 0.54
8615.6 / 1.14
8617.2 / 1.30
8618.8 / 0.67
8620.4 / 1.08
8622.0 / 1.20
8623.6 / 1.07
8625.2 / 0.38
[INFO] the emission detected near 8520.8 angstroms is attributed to [N II]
